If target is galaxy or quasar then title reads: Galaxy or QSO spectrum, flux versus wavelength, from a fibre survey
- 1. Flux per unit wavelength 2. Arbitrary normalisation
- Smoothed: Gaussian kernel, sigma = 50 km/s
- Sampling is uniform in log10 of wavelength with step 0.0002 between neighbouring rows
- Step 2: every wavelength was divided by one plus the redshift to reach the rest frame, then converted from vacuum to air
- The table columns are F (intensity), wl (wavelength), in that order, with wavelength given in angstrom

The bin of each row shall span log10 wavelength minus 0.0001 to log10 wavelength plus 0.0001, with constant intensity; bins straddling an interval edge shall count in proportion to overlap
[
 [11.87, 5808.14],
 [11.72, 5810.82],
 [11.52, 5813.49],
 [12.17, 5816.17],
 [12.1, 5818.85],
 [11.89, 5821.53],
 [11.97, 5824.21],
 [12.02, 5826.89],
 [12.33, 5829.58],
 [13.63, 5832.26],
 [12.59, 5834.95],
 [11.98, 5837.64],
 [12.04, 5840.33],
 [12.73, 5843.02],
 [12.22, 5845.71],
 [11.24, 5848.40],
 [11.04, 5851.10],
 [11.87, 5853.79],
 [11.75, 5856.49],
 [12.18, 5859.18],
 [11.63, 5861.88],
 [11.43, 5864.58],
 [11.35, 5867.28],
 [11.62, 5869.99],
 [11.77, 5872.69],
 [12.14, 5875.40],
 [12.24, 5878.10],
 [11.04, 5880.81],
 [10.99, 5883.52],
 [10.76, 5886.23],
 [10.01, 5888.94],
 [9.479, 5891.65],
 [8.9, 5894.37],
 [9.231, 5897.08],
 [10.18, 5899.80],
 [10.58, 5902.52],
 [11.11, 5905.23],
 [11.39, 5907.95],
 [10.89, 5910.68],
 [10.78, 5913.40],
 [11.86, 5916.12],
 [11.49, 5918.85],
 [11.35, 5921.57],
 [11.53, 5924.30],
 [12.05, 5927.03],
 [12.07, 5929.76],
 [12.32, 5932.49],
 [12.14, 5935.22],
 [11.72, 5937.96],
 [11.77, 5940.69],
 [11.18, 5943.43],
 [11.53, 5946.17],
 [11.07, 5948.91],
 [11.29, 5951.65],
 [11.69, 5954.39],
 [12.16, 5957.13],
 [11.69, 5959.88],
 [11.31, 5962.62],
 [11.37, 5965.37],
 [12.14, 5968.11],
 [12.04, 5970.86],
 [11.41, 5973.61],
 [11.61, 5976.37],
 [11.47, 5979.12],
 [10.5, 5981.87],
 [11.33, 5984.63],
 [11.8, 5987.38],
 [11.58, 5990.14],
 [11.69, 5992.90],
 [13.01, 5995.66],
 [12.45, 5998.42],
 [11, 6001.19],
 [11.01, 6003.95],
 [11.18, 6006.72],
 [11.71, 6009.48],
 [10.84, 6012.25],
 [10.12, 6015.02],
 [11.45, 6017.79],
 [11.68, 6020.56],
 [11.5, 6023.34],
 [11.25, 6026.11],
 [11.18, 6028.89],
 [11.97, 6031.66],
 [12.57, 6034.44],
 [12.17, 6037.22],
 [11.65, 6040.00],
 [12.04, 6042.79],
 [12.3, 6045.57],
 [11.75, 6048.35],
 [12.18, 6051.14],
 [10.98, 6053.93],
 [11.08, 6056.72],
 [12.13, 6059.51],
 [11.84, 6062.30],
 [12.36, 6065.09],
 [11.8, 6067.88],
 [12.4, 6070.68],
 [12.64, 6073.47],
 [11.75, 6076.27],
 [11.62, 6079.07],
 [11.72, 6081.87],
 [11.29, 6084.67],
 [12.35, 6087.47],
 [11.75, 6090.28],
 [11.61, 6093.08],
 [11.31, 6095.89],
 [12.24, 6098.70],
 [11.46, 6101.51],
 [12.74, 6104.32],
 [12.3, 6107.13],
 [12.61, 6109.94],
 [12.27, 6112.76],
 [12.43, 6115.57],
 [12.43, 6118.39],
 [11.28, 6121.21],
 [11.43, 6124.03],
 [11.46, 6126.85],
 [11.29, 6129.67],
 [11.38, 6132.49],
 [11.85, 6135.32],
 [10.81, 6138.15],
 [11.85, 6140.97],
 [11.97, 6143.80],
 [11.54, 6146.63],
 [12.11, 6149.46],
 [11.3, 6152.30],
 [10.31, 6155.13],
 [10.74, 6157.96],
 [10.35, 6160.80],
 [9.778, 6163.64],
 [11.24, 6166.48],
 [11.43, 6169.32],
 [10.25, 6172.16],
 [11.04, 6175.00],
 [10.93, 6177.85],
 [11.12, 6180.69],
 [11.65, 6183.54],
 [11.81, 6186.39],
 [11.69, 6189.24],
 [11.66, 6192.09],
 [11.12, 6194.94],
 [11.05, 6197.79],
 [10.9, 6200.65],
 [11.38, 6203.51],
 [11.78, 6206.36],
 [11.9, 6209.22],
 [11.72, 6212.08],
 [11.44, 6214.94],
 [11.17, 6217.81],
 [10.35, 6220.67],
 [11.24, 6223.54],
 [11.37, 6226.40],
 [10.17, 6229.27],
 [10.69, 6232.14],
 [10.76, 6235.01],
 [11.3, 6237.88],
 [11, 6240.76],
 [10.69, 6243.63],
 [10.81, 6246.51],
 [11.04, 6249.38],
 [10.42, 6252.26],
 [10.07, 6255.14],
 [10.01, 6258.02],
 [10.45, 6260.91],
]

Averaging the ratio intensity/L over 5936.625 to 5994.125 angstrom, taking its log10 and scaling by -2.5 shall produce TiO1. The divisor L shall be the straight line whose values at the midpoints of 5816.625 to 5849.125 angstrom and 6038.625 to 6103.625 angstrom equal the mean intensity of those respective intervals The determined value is 0.04 mag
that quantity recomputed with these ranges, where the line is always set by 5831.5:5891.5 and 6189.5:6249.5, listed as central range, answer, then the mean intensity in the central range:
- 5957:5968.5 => -0.01 mag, 11.7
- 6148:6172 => 0.03 mag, 10.9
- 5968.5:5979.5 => -0.02 mag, 11.7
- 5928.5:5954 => -0.01 mag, 11.7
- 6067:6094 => -0.05 mag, 11.9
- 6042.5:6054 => -0.05 mag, 11.9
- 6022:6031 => 0.01 mag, 11.4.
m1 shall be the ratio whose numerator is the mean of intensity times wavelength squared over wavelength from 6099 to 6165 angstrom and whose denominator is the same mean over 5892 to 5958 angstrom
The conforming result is 1.1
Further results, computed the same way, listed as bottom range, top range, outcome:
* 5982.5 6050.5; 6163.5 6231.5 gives 1.02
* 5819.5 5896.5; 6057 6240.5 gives 1.09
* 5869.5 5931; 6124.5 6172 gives 1.10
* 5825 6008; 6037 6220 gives 1.08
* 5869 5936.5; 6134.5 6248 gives 1.10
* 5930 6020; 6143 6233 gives 1.04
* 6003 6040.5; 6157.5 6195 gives 1.02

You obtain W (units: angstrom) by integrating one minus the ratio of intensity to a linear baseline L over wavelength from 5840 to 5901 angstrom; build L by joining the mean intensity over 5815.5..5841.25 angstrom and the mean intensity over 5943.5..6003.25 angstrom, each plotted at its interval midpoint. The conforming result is 4.5 angstrom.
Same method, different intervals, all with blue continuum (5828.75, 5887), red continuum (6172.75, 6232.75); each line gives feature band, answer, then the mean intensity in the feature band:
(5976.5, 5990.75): 0.34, 11.4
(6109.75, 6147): -1.19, 11.7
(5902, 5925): 1.01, 11.2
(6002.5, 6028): 0.83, 11.2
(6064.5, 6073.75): -0.63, 12.3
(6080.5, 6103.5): -0.62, 11.7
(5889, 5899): 2.06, 9.36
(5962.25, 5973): -0.07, 11.7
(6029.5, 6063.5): -1.05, 11.9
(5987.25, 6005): -0.31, 11.8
